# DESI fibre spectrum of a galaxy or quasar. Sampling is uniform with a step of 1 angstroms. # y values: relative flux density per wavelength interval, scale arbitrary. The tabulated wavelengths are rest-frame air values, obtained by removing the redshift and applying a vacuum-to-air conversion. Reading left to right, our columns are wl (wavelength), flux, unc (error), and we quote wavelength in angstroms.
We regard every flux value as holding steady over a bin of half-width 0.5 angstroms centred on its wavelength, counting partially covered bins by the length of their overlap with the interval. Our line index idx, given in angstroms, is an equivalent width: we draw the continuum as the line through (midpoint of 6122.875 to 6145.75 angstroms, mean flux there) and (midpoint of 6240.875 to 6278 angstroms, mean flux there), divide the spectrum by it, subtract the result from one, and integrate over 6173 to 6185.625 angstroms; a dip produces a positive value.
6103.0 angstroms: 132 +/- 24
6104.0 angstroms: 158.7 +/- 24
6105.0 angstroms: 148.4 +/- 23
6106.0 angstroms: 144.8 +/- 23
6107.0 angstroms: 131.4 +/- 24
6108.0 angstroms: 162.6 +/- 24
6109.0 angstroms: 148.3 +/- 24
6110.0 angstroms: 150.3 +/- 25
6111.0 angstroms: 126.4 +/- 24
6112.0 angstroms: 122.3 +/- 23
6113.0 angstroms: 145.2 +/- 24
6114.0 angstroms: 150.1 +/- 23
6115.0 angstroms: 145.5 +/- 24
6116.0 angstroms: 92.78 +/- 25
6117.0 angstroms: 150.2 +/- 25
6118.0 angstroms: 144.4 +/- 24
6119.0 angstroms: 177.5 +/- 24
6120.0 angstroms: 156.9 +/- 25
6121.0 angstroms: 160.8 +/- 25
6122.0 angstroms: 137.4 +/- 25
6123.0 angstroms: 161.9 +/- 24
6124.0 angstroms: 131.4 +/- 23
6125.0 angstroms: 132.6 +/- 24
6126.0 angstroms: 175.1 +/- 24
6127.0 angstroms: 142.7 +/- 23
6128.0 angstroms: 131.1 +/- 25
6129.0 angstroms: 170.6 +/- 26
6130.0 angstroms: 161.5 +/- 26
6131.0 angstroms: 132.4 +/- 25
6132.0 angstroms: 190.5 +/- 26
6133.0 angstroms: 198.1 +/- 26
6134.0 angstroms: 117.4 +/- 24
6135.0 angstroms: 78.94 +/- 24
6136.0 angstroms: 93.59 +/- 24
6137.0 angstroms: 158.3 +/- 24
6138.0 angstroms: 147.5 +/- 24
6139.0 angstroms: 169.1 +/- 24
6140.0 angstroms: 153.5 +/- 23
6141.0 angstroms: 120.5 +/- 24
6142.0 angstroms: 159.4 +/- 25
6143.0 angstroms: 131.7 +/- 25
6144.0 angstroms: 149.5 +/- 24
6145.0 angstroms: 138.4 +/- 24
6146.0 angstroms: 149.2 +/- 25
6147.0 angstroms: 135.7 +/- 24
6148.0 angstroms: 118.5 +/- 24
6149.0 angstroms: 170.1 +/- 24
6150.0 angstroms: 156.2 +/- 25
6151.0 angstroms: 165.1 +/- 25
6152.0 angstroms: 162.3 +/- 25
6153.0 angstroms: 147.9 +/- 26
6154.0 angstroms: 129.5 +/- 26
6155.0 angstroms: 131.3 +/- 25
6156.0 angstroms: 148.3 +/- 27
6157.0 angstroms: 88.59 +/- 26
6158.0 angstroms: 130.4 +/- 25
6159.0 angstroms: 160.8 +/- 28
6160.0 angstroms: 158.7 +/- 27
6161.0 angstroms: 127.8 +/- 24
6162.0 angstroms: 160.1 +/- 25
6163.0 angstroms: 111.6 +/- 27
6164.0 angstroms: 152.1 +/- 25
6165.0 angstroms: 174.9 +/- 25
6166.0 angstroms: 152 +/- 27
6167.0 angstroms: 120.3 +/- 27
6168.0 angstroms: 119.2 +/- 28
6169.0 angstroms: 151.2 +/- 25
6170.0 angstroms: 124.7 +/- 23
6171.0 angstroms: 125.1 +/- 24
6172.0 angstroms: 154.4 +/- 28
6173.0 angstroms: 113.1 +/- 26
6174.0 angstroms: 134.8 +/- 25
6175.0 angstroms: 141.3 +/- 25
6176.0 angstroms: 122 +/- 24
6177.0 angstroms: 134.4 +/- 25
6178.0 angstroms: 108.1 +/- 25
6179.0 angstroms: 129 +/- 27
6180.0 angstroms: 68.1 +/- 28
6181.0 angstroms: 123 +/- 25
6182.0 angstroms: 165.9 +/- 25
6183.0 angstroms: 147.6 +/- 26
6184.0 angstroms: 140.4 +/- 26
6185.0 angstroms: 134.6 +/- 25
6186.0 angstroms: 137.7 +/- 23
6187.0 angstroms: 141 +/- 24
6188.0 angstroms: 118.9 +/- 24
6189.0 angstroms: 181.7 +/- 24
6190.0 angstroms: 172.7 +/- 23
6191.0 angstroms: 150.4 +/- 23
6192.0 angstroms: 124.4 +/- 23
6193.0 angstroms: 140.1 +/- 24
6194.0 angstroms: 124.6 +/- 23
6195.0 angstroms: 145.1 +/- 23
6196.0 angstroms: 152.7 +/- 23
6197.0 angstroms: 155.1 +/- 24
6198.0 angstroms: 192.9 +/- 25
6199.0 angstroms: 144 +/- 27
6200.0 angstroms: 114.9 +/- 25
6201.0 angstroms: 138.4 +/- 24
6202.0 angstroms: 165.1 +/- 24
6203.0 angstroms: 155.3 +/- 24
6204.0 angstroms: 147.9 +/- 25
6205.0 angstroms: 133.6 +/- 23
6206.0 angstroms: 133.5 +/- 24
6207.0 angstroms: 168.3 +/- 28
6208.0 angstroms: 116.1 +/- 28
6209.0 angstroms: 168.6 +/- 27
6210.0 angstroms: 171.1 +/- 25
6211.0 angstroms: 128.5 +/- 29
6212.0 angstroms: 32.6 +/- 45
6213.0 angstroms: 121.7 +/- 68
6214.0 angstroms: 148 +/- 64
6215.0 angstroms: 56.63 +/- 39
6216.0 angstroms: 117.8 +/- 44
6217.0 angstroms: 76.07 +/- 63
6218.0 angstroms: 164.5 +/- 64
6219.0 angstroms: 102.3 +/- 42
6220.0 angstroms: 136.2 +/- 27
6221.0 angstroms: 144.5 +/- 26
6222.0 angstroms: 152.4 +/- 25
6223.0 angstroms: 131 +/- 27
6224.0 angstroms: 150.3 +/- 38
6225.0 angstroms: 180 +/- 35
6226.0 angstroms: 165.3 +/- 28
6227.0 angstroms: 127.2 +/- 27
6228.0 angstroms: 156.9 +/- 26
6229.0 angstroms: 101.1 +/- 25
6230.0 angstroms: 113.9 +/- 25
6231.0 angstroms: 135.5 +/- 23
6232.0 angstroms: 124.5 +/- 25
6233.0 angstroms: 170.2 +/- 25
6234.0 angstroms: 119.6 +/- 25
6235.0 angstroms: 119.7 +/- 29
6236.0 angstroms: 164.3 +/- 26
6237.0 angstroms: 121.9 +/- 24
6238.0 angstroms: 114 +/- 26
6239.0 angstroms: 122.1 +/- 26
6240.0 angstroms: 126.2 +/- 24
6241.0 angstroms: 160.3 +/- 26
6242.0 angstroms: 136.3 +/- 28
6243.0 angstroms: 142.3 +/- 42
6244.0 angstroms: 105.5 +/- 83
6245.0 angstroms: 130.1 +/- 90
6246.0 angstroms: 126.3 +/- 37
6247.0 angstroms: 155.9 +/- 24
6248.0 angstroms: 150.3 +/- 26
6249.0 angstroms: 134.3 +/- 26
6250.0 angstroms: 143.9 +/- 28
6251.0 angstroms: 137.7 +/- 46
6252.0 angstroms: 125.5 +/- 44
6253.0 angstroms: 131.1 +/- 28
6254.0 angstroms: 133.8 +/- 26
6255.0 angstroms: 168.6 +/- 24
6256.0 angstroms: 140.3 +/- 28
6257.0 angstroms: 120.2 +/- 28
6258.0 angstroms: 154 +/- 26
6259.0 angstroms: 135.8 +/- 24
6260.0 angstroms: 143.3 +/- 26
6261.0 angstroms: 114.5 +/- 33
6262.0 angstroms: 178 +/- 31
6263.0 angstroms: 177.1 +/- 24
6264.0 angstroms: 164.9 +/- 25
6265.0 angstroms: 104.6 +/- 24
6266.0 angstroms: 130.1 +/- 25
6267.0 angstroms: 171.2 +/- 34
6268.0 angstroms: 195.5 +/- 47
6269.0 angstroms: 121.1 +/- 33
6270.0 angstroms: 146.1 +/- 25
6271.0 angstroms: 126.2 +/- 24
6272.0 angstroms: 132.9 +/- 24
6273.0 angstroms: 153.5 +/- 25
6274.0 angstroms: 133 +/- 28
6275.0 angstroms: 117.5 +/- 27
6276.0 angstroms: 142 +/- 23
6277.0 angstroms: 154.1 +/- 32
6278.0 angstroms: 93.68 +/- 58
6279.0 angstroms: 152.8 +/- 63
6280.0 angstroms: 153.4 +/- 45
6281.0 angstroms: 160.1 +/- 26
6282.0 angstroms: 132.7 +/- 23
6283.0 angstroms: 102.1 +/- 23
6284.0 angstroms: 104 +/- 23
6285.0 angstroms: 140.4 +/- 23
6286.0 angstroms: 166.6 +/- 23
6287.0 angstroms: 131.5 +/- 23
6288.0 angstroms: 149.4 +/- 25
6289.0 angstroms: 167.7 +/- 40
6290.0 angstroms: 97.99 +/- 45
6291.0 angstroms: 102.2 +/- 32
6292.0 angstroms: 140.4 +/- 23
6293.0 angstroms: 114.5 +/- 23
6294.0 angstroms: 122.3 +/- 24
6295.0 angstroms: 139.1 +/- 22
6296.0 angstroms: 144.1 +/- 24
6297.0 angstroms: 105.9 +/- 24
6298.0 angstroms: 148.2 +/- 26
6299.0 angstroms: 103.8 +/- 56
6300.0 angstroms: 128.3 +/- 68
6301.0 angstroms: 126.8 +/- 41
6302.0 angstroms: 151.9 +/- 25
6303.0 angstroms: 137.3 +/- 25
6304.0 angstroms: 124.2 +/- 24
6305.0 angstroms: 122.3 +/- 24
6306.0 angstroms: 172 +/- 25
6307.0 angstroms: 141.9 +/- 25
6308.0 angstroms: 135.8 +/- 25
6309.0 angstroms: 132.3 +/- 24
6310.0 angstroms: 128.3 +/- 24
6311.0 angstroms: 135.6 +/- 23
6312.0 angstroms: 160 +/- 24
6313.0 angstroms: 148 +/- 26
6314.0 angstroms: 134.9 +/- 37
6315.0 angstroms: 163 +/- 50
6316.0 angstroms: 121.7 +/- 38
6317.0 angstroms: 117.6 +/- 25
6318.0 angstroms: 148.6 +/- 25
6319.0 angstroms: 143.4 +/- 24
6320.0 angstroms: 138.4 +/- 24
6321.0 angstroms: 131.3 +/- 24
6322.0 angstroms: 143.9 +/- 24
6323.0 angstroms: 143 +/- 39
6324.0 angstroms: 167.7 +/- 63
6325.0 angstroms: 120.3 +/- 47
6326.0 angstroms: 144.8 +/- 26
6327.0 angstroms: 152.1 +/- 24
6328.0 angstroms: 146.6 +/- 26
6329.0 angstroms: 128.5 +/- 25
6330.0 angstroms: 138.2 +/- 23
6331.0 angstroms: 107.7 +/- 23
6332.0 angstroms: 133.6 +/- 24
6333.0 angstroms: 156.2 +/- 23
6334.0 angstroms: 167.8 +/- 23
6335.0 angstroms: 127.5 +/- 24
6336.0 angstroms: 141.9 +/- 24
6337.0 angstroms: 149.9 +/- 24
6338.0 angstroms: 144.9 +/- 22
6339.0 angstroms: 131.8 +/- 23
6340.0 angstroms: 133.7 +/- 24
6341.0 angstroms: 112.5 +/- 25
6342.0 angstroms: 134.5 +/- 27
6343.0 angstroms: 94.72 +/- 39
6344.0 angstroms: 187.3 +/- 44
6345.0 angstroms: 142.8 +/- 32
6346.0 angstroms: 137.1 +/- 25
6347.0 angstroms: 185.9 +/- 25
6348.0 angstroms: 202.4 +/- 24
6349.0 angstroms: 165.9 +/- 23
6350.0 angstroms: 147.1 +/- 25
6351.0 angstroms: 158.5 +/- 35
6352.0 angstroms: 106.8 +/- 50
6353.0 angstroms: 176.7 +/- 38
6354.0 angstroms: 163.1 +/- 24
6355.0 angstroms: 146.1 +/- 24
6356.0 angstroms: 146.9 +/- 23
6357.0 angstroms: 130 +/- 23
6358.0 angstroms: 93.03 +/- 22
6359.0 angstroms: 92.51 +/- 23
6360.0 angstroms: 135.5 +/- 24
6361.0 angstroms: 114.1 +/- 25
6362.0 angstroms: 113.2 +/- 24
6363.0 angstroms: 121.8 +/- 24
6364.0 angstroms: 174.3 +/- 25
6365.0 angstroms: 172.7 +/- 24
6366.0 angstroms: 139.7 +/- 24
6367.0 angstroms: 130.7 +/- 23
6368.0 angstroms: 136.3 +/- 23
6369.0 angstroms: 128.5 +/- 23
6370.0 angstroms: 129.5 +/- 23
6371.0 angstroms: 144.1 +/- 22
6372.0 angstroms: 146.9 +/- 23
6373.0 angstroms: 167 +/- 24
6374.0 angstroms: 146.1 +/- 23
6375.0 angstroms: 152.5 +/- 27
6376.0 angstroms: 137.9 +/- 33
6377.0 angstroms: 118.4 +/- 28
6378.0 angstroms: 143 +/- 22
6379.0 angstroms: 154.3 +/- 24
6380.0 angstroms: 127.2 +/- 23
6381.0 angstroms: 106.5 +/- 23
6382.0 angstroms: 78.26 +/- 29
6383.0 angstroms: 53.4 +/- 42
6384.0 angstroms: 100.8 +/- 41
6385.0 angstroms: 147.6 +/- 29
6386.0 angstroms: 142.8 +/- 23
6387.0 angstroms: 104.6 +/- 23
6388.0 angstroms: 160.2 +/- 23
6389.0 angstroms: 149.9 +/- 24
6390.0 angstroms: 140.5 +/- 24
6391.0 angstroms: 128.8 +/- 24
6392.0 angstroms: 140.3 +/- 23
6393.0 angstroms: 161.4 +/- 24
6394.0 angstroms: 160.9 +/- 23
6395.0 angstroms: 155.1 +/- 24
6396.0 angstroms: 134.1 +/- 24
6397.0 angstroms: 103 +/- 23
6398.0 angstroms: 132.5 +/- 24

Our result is 1.3 angstroms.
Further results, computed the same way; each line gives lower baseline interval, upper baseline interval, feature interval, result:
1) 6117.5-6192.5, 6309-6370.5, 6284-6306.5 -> 1.27 angstroms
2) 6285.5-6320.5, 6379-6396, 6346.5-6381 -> -2.84 angstroms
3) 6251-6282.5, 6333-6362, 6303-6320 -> 0.31 angstroms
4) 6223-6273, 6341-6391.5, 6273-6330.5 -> 1.01 angstroms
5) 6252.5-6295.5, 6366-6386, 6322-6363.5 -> -2.40 angstroms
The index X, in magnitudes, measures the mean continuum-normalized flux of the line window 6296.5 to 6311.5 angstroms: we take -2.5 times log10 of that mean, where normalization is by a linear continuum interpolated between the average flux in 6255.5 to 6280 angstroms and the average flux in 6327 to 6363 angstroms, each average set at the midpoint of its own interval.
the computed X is 0.06 mag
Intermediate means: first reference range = 142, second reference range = 140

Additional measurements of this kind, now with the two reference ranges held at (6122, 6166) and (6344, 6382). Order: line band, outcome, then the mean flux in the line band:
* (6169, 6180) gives 0.14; 127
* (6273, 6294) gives 0.07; 133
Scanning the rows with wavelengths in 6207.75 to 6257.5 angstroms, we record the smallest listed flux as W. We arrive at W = 32.6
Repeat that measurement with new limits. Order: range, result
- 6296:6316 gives 103.8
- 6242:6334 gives 93.68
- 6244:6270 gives 104.6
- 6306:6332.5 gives 107.7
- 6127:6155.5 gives 78.94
